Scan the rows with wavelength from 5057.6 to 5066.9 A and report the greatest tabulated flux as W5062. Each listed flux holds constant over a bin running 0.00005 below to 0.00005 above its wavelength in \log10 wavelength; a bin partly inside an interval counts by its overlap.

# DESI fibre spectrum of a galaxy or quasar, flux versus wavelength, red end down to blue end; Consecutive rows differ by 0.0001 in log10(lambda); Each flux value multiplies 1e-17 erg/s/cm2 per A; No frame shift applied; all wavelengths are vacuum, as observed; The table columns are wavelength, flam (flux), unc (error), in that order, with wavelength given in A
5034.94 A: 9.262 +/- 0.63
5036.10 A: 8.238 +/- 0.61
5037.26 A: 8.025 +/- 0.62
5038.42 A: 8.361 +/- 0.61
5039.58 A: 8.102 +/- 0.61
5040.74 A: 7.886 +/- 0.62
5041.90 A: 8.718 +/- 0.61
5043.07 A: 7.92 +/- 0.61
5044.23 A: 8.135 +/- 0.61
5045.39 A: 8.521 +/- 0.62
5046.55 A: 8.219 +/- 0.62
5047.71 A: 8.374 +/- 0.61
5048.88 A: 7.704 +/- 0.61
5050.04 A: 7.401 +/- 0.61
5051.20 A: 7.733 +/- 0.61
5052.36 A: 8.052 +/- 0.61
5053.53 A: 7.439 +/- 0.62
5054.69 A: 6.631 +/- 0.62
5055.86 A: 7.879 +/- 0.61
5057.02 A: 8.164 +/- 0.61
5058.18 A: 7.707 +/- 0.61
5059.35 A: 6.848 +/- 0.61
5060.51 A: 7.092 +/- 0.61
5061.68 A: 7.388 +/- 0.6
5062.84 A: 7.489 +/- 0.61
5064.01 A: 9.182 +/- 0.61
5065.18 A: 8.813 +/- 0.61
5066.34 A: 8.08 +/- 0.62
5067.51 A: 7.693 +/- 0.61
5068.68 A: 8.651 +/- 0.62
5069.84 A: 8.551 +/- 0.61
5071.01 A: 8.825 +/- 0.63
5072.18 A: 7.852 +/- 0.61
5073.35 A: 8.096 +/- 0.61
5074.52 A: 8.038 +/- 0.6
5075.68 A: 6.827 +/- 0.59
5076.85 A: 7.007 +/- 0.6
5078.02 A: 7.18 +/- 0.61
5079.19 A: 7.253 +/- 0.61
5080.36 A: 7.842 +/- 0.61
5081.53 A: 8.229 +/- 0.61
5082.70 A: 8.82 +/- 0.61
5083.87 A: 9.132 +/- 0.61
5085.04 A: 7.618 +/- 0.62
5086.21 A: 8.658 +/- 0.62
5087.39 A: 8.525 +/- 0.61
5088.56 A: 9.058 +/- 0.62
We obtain 9.182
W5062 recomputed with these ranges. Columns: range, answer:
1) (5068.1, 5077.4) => 8.825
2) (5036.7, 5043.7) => 8.718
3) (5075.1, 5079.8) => 7.253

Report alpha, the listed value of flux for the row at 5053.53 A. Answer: 7.439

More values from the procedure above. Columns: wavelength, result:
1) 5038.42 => 8.361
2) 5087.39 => 8.525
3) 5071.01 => 8.825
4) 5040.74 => 7.886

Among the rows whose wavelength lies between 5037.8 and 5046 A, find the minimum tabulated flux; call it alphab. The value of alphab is 7.886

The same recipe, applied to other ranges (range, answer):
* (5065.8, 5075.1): 7.693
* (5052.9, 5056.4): 6.631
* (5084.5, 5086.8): 7.618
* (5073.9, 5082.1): 6.827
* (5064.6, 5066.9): 8.08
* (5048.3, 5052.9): 7.401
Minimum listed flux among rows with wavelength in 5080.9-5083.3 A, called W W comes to 8.229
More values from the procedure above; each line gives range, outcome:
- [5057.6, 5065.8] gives 6.848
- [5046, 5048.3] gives 8.219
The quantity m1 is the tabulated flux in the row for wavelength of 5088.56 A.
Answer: 9.058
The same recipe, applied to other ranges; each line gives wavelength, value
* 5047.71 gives 8.374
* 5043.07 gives 7.92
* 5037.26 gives 8.025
